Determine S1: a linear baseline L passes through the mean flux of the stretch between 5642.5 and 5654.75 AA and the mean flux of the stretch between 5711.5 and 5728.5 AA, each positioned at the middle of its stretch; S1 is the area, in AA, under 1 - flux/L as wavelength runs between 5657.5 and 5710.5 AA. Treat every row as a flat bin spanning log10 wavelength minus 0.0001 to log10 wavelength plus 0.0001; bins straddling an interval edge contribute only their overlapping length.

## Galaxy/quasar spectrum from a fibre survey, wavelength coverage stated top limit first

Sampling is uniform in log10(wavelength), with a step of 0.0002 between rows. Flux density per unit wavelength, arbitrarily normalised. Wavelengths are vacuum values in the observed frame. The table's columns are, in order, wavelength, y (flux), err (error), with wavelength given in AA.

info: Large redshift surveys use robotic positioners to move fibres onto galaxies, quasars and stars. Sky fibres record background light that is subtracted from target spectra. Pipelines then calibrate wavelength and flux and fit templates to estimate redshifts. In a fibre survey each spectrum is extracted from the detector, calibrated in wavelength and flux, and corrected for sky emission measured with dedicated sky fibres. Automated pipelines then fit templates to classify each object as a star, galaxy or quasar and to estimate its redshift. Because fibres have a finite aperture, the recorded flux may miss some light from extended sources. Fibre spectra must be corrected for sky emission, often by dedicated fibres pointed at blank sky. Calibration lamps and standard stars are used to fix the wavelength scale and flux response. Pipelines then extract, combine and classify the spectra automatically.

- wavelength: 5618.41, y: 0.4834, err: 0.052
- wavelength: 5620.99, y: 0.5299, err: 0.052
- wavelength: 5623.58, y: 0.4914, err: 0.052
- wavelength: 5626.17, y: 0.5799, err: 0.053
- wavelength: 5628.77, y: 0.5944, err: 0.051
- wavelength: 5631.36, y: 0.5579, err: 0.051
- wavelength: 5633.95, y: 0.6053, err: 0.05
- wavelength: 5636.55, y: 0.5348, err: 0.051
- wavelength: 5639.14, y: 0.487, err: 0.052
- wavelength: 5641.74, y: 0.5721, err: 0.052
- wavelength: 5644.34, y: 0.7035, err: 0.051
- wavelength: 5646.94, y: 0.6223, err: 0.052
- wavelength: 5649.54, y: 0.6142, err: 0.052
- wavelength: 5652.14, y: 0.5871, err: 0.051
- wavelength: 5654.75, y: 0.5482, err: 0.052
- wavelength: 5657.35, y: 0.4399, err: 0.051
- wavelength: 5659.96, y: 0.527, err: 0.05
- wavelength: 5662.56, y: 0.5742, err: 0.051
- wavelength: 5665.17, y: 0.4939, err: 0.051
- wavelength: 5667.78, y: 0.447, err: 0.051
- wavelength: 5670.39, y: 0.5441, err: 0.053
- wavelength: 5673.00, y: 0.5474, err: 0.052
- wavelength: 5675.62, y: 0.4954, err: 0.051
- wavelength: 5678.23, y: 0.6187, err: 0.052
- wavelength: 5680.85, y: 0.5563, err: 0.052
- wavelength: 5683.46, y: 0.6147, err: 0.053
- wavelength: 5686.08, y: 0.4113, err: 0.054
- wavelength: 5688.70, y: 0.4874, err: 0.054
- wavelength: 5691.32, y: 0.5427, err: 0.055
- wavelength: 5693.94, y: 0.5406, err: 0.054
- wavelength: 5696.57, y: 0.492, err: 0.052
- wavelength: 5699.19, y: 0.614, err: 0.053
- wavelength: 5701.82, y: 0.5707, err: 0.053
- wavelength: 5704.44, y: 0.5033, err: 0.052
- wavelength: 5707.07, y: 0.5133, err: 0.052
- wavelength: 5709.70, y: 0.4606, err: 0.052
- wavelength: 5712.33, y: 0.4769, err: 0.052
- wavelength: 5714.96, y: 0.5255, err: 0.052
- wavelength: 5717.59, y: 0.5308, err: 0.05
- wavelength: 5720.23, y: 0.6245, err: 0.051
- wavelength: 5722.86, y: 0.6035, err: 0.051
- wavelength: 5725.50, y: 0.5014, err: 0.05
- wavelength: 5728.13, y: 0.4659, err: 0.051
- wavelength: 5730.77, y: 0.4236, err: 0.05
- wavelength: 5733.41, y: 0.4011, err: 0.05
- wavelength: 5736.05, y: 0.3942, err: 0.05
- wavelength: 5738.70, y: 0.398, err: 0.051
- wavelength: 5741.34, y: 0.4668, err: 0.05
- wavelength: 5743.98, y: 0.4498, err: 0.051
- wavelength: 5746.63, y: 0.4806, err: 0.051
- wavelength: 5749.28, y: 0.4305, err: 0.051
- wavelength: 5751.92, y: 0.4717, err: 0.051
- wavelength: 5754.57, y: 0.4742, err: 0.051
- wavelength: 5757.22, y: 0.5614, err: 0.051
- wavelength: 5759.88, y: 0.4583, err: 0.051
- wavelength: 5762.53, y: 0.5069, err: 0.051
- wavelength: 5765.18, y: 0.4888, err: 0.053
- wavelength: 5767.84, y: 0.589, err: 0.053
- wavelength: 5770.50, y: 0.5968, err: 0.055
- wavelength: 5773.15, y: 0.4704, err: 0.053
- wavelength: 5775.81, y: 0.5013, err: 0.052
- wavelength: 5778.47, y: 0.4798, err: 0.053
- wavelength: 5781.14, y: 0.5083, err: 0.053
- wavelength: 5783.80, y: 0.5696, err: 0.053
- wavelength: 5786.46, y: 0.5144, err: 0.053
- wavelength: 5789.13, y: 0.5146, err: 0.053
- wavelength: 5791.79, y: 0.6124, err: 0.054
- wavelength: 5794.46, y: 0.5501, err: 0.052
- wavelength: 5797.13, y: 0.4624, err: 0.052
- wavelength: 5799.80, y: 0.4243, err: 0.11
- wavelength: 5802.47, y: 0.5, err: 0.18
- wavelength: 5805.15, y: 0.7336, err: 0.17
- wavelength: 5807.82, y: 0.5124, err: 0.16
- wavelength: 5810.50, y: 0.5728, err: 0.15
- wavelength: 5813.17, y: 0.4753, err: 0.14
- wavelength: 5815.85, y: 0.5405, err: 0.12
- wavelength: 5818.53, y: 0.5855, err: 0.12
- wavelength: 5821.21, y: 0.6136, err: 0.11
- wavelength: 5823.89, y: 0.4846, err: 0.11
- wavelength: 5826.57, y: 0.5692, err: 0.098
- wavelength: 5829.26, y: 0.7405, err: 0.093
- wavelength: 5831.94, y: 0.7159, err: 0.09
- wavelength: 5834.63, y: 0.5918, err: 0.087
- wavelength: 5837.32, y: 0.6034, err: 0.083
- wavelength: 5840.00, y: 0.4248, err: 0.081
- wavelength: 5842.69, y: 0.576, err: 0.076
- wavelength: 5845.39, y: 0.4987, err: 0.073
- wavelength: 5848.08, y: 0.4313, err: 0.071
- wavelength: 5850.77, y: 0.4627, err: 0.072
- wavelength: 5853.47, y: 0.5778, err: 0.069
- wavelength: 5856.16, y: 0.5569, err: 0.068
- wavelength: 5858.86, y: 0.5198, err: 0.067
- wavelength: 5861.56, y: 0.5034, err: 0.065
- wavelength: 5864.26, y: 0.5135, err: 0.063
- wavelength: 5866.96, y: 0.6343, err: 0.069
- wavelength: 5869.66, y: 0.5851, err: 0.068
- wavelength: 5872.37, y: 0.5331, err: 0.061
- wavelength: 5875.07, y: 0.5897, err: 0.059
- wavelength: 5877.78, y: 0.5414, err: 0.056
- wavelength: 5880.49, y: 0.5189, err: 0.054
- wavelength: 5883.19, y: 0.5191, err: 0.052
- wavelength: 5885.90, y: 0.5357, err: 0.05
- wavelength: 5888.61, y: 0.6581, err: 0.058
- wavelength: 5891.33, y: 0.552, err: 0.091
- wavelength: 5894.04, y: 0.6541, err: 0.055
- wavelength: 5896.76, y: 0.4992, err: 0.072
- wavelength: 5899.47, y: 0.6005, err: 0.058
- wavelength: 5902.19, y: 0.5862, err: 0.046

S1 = 4.8 AA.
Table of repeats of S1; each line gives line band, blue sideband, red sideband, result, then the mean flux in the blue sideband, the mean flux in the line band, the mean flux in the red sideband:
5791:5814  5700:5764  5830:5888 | -0.7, 0.488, 0.538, 0.548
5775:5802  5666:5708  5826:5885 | 1.6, 0.531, 0.514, 0.554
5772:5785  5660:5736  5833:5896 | 0.7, 0.519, 0.506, 0.547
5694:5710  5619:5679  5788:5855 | 0.6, 0.551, 0.531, 0.551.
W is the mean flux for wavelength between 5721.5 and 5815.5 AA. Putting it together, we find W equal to 0.502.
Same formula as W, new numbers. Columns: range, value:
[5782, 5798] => 0.539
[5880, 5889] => 0.552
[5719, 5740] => 0.476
